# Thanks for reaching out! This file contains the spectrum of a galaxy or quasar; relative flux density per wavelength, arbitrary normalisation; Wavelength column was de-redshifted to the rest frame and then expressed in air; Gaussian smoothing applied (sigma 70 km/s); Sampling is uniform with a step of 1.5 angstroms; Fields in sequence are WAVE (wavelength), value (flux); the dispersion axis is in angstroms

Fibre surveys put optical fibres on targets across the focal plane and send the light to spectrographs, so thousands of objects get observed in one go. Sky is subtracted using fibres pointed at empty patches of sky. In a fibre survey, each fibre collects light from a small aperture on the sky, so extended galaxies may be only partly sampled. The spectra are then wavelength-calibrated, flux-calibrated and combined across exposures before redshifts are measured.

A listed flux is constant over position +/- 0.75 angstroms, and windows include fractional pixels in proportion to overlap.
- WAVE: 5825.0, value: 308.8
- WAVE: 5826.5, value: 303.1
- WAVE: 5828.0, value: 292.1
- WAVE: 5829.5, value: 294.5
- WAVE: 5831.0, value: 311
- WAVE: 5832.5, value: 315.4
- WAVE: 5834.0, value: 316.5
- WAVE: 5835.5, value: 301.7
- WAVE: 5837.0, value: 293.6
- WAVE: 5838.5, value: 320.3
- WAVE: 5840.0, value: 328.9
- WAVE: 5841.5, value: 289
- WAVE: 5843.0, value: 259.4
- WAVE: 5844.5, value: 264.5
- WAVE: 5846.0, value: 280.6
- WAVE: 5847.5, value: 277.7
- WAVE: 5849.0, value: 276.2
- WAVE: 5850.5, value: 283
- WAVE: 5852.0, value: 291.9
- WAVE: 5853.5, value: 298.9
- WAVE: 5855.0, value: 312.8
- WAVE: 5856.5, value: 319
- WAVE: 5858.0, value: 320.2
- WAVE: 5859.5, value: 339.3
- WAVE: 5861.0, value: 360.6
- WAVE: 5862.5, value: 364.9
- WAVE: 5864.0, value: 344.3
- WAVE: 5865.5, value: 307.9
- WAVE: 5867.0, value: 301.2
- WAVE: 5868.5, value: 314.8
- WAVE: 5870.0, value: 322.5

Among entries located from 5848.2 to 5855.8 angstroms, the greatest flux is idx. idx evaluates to 312.8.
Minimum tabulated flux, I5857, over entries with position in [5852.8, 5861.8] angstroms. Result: 298.9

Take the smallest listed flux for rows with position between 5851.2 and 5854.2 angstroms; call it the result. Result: 291.9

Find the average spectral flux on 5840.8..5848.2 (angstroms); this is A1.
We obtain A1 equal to 274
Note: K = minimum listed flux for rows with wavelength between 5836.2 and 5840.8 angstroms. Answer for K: 293.6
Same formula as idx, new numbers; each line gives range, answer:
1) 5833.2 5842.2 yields 328.9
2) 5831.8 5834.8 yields 316.5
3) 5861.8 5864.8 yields 364.9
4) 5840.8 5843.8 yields 289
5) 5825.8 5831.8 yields 311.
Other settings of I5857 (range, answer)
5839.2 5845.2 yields 259.4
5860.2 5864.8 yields 344.3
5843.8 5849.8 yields 264.5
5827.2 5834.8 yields 292.1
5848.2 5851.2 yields 276.2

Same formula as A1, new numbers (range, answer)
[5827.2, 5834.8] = 306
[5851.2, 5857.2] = 305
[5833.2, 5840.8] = 312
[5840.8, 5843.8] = 274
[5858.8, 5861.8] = 350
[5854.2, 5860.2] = 322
